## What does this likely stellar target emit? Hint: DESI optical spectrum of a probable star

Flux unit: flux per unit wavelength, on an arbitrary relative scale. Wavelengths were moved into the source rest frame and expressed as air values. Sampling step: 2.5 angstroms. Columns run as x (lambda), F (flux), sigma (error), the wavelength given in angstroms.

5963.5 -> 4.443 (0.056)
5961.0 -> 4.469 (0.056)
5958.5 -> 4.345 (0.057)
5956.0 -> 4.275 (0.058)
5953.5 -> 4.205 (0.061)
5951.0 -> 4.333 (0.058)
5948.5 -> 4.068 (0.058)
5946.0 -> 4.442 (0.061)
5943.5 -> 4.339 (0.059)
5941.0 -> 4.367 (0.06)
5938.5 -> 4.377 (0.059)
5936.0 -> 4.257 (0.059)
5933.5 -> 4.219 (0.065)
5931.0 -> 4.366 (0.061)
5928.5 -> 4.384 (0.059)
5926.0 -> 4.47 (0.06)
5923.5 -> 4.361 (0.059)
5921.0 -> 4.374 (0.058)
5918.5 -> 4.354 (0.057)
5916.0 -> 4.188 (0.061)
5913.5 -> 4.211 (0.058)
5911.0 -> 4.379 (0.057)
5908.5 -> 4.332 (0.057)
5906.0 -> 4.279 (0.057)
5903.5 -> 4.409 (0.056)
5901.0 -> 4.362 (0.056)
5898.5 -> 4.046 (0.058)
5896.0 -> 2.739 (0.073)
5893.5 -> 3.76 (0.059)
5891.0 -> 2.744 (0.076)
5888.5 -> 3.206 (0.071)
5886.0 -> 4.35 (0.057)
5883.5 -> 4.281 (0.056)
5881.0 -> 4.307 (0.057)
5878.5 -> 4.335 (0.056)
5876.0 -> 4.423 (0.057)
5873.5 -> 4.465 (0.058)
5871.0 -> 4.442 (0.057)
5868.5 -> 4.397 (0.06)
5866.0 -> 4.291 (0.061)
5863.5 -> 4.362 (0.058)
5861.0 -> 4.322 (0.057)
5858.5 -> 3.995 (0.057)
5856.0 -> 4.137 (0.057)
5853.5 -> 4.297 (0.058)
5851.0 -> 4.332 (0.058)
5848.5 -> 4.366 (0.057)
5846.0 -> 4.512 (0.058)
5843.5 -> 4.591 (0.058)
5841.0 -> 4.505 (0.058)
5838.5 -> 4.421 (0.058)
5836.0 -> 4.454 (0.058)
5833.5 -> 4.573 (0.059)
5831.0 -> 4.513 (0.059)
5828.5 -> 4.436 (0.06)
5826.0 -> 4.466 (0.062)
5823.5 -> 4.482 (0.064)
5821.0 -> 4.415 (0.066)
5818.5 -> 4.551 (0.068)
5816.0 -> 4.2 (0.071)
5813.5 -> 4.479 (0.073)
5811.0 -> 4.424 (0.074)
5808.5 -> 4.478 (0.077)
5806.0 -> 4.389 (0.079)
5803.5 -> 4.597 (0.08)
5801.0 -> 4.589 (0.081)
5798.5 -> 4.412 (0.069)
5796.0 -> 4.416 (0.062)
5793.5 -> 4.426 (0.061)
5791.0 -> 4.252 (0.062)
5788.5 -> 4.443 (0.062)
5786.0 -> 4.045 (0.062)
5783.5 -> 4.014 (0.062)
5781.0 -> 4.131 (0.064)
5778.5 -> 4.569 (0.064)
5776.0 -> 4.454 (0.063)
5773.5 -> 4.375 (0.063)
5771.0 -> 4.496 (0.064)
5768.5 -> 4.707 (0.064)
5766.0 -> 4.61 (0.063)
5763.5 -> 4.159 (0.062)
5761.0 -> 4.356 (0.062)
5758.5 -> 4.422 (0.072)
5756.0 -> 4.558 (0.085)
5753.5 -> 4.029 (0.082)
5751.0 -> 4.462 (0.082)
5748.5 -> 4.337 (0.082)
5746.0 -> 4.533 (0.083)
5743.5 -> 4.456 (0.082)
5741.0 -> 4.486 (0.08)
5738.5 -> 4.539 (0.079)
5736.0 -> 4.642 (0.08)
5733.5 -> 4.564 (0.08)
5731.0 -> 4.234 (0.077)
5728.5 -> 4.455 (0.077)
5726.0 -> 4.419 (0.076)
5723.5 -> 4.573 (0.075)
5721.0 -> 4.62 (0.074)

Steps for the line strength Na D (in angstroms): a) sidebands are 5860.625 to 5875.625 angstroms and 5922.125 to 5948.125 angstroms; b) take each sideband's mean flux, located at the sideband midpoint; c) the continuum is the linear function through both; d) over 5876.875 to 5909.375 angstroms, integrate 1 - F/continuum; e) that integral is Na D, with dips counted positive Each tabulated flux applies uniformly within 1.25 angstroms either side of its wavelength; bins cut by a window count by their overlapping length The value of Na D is 3.2 angstroms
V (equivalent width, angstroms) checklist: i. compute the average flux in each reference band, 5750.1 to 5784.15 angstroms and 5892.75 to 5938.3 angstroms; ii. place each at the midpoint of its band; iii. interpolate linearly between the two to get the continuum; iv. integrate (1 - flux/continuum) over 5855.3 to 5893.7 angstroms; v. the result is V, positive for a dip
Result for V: 1.2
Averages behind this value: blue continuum 4.39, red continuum 4.2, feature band 4.12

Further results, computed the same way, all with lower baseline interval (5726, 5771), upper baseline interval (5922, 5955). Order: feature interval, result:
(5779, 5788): 0.6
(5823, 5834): -0.2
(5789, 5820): -0.2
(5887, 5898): 2.9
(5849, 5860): 0.4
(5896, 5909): 0.6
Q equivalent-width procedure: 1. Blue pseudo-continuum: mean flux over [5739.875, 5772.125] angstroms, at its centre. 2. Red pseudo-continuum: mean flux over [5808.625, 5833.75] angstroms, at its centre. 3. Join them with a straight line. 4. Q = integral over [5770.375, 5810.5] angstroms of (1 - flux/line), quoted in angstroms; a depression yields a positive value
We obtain 0.6 angstroms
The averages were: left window 4.43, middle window 4.38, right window 4.45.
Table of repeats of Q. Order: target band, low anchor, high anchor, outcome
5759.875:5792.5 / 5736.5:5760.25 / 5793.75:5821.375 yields 0.6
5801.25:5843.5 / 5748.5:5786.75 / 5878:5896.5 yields -4.1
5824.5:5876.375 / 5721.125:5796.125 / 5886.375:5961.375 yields -1.6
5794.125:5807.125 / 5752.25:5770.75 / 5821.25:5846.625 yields -0.1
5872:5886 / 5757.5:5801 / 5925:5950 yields -0.1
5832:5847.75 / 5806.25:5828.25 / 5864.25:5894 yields -0.7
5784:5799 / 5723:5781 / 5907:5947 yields 0.4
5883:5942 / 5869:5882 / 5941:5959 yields 3.1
